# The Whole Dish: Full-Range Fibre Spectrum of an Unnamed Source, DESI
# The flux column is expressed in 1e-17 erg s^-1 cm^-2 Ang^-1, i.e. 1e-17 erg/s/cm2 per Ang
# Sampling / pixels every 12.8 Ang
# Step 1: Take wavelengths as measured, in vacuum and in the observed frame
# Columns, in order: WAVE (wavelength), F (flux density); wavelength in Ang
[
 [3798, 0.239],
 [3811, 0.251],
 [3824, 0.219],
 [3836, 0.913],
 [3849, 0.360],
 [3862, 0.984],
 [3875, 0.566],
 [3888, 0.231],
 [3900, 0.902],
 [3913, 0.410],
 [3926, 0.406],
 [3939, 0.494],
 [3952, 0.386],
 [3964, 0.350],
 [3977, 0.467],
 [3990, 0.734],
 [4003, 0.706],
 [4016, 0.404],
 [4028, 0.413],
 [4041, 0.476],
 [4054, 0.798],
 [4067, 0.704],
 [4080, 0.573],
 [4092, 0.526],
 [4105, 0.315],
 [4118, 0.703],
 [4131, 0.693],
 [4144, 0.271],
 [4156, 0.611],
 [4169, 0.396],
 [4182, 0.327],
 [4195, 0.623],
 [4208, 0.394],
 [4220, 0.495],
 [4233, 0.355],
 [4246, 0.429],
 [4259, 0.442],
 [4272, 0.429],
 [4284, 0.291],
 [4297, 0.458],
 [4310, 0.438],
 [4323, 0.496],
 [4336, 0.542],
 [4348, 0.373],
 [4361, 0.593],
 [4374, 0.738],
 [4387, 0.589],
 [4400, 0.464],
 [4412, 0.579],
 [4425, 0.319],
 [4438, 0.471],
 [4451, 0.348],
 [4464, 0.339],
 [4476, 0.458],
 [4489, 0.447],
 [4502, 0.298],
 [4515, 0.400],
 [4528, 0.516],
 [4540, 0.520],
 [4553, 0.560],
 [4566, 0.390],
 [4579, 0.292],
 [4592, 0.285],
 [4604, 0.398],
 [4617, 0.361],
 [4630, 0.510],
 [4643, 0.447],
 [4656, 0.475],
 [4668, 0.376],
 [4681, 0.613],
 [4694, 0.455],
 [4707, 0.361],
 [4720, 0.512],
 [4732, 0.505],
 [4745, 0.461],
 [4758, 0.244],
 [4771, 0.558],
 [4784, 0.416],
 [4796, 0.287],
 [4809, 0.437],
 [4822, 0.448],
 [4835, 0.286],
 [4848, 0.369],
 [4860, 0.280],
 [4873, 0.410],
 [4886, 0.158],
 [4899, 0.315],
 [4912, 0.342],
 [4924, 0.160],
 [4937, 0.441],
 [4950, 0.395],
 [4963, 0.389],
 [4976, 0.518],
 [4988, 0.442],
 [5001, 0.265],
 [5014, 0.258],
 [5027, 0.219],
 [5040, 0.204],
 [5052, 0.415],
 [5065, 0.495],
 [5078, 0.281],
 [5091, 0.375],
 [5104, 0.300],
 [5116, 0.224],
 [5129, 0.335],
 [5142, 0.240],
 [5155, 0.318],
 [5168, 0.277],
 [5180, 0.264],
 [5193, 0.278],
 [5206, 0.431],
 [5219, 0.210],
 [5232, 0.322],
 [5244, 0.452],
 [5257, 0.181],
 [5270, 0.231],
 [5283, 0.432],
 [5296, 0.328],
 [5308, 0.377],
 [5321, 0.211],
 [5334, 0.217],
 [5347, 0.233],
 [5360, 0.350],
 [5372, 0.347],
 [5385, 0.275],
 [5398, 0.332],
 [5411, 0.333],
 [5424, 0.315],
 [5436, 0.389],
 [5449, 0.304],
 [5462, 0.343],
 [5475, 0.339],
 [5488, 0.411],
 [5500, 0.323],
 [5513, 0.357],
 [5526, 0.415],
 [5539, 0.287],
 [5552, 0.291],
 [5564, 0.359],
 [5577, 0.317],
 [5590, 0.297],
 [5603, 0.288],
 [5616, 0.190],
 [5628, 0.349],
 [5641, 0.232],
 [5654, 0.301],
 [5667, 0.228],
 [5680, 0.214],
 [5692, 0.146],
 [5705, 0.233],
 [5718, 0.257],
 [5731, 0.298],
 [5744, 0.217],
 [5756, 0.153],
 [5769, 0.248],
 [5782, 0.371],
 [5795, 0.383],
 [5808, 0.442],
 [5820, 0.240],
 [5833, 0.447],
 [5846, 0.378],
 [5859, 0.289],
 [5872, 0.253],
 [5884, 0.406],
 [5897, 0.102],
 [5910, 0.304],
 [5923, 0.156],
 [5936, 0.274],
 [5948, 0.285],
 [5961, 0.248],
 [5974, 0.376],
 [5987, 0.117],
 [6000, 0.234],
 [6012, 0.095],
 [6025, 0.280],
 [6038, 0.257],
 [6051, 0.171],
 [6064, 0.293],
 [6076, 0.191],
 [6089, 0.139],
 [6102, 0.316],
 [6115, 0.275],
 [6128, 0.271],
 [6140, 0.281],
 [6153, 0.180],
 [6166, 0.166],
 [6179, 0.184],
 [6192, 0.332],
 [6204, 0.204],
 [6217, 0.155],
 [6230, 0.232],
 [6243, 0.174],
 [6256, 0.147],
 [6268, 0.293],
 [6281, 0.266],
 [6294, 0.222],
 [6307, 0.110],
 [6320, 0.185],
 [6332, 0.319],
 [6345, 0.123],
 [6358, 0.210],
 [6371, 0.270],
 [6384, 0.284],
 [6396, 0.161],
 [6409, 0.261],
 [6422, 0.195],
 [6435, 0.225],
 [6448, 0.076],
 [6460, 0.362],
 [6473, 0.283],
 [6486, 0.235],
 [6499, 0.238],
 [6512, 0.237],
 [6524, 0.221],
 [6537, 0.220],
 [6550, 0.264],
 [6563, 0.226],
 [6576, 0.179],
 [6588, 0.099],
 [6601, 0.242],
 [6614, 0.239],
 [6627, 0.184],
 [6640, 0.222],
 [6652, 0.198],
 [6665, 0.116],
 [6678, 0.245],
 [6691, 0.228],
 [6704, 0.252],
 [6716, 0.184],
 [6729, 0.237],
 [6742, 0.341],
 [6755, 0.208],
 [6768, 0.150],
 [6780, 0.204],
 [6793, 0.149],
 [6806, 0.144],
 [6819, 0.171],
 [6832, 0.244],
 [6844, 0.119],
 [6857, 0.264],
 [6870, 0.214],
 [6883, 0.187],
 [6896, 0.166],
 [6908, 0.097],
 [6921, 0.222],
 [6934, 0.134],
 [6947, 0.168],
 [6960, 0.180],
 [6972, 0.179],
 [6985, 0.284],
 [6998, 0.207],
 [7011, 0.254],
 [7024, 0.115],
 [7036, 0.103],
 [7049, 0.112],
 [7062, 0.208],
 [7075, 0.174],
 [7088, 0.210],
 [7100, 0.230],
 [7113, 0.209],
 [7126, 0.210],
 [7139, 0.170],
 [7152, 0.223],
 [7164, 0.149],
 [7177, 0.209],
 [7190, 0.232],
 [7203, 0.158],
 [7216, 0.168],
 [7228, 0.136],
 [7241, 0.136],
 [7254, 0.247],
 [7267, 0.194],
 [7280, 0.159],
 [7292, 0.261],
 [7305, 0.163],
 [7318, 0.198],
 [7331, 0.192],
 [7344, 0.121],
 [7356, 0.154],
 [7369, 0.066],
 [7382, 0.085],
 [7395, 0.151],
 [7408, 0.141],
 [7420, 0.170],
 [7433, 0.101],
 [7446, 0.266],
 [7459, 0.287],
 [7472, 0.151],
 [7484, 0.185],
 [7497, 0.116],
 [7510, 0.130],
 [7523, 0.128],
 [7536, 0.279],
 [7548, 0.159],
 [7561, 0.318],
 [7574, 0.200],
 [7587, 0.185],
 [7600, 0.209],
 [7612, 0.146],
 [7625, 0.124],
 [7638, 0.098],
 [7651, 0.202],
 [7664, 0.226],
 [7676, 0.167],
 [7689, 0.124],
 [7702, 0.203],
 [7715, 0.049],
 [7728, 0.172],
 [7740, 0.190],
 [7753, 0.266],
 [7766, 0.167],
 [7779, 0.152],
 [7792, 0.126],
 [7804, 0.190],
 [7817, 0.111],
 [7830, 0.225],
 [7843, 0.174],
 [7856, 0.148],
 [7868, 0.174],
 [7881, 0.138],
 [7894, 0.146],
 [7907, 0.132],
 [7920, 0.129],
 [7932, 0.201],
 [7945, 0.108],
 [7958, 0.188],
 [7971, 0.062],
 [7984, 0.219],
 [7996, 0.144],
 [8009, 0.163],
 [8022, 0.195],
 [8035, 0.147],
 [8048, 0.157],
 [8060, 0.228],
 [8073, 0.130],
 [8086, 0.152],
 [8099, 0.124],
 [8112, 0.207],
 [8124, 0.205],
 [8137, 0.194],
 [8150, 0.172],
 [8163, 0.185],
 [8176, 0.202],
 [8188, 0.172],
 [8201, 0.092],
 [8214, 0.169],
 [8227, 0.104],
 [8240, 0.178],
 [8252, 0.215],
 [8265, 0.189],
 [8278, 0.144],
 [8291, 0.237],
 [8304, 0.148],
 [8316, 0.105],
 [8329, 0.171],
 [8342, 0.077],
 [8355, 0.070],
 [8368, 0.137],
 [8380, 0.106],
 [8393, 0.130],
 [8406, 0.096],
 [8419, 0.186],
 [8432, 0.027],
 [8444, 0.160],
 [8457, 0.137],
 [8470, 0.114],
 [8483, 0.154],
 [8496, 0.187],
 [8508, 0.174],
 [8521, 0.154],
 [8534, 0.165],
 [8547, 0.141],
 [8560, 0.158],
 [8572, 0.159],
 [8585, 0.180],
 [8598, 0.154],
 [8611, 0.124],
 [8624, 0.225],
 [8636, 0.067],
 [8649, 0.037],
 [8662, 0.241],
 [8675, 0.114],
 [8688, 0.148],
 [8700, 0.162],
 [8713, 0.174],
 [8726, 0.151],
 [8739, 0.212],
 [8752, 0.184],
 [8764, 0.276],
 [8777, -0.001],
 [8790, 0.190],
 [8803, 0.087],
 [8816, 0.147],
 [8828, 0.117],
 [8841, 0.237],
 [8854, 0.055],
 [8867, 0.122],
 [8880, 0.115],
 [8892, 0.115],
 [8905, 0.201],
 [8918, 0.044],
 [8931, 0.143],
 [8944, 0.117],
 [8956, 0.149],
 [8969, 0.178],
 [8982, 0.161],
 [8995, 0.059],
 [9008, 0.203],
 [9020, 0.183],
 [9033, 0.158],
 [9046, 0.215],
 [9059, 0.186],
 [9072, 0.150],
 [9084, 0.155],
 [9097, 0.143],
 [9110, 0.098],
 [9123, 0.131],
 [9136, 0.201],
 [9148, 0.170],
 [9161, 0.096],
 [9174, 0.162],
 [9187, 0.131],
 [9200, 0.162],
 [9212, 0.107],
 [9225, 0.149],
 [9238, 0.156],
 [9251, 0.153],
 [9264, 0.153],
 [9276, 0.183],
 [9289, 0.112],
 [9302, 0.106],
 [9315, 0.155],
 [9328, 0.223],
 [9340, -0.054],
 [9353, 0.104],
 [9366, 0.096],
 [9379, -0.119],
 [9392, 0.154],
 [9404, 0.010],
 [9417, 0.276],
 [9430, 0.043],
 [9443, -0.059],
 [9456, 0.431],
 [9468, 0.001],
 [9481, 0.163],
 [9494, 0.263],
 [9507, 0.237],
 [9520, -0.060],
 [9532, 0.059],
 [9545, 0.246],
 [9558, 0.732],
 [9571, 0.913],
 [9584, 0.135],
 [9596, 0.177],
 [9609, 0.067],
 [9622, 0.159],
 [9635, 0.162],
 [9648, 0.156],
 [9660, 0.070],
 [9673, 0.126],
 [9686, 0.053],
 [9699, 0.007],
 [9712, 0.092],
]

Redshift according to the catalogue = 1.56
